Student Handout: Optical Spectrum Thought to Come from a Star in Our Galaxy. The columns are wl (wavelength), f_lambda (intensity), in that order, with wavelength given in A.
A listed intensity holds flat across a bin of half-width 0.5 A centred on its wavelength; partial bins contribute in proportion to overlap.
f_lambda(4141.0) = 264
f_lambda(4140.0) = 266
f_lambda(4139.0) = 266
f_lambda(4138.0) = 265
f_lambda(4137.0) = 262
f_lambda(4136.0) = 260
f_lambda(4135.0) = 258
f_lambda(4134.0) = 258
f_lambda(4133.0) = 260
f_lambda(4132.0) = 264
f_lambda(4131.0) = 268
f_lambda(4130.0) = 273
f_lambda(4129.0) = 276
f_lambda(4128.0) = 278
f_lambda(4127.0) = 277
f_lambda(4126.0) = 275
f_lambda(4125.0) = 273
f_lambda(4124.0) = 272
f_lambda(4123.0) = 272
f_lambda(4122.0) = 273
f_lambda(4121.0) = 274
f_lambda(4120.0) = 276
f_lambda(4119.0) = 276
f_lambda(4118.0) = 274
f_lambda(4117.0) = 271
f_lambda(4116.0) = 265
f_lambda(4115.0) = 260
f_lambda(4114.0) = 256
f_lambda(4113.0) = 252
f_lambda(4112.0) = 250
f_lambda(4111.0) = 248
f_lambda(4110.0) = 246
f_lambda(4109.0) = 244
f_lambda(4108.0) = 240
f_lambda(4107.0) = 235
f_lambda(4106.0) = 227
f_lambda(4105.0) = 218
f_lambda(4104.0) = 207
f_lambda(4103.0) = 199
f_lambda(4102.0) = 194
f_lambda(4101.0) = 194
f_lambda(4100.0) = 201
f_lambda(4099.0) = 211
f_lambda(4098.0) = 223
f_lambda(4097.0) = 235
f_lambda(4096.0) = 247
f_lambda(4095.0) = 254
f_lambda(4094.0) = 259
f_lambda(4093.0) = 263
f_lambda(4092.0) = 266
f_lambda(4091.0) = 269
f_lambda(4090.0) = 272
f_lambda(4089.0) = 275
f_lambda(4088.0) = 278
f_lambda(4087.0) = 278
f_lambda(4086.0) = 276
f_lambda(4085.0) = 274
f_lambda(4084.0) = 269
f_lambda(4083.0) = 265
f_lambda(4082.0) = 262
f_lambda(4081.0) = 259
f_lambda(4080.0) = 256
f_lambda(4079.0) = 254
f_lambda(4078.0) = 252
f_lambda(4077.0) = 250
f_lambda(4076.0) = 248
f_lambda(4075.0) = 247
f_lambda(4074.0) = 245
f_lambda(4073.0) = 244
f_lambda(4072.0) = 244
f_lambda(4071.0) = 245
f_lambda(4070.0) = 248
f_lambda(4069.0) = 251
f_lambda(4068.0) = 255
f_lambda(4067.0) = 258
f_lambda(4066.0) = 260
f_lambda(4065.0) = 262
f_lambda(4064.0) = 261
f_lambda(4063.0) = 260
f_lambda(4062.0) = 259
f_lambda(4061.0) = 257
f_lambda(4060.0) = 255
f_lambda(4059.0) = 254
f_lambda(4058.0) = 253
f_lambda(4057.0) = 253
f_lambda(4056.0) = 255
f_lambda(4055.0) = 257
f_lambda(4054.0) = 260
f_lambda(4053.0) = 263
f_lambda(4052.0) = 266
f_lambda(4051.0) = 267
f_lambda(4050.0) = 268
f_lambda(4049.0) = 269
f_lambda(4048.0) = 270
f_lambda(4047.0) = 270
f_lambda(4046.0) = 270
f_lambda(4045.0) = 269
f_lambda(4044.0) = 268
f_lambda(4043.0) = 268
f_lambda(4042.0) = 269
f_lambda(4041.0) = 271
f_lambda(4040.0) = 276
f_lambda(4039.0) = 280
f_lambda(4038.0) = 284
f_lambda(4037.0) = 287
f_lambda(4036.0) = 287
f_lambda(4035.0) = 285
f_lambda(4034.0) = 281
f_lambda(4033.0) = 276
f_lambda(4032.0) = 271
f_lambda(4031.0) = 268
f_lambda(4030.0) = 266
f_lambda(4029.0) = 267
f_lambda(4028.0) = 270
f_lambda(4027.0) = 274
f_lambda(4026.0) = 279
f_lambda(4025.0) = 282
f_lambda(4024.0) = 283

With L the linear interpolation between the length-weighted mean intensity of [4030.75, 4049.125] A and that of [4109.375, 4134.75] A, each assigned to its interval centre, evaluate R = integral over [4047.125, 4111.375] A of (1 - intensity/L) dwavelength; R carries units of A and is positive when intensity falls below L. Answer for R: 4.8 A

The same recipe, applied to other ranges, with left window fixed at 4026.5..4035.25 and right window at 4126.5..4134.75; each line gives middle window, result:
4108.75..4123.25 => 0.4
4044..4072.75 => 1.3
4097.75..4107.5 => 2.1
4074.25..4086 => 0.5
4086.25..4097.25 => 0.3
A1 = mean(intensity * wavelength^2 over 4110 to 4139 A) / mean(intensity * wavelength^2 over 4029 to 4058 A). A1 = 1.0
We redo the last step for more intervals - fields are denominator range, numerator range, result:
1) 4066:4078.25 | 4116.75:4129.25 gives 1.13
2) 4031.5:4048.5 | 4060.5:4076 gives 0.93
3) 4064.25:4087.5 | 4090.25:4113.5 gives 0.92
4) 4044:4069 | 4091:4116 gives 0.92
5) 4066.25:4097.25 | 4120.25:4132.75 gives 1.08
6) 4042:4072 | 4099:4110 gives 0.85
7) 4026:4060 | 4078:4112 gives 0.93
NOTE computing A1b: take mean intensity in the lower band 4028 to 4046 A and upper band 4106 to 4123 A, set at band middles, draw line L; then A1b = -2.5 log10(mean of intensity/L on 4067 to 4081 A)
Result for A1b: 0.07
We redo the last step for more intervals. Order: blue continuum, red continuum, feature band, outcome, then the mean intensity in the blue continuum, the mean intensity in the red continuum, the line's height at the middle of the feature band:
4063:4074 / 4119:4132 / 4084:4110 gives 0.09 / 253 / 274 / 263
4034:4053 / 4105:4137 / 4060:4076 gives 0.07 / 273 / 262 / 270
